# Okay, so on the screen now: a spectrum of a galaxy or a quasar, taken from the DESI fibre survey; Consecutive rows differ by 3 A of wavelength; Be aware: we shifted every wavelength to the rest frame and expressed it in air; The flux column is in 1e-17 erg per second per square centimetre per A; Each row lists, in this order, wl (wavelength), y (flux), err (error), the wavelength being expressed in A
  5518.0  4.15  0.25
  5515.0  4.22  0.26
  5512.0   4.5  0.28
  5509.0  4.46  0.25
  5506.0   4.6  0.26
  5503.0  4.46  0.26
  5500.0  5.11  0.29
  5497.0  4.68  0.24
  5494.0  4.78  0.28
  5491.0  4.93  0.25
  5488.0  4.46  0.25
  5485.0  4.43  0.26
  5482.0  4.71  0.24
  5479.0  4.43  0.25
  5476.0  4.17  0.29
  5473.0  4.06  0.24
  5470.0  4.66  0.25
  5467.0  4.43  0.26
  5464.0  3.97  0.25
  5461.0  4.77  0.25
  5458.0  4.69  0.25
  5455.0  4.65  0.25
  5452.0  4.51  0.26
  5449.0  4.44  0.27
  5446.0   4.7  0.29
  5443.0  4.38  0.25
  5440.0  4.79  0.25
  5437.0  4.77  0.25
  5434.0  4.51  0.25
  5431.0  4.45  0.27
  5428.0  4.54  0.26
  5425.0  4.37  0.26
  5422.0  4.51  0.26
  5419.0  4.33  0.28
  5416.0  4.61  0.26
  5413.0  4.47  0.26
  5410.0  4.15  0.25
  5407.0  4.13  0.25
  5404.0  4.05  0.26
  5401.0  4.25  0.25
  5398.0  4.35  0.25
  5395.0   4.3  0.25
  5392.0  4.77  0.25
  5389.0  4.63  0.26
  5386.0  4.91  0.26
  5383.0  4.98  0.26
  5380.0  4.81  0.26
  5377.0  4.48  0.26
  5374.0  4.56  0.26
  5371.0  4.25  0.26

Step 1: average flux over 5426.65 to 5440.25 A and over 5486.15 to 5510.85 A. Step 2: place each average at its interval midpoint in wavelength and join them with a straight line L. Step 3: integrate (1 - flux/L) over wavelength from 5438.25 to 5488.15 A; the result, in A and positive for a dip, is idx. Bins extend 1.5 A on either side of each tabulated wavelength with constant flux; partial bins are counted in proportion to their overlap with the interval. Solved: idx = 1.6 A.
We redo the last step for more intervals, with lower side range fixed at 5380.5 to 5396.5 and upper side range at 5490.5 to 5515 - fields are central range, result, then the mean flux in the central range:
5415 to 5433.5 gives 0.9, 4.47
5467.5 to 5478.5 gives 0.8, 4.32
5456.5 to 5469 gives 0.5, 4.47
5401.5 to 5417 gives 1.5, 4.27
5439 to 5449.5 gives 0.2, 4.58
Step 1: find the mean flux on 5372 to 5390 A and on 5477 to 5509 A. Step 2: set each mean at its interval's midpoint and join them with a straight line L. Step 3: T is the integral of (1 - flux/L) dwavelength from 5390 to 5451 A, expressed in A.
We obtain 3.2 A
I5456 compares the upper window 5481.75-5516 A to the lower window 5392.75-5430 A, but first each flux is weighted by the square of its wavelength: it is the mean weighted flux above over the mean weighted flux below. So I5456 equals 1.1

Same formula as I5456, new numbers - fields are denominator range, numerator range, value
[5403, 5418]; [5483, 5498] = 1.12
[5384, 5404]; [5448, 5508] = 1.04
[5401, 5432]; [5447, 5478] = 1.04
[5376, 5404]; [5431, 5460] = 1.02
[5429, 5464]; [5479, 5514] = 1.03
